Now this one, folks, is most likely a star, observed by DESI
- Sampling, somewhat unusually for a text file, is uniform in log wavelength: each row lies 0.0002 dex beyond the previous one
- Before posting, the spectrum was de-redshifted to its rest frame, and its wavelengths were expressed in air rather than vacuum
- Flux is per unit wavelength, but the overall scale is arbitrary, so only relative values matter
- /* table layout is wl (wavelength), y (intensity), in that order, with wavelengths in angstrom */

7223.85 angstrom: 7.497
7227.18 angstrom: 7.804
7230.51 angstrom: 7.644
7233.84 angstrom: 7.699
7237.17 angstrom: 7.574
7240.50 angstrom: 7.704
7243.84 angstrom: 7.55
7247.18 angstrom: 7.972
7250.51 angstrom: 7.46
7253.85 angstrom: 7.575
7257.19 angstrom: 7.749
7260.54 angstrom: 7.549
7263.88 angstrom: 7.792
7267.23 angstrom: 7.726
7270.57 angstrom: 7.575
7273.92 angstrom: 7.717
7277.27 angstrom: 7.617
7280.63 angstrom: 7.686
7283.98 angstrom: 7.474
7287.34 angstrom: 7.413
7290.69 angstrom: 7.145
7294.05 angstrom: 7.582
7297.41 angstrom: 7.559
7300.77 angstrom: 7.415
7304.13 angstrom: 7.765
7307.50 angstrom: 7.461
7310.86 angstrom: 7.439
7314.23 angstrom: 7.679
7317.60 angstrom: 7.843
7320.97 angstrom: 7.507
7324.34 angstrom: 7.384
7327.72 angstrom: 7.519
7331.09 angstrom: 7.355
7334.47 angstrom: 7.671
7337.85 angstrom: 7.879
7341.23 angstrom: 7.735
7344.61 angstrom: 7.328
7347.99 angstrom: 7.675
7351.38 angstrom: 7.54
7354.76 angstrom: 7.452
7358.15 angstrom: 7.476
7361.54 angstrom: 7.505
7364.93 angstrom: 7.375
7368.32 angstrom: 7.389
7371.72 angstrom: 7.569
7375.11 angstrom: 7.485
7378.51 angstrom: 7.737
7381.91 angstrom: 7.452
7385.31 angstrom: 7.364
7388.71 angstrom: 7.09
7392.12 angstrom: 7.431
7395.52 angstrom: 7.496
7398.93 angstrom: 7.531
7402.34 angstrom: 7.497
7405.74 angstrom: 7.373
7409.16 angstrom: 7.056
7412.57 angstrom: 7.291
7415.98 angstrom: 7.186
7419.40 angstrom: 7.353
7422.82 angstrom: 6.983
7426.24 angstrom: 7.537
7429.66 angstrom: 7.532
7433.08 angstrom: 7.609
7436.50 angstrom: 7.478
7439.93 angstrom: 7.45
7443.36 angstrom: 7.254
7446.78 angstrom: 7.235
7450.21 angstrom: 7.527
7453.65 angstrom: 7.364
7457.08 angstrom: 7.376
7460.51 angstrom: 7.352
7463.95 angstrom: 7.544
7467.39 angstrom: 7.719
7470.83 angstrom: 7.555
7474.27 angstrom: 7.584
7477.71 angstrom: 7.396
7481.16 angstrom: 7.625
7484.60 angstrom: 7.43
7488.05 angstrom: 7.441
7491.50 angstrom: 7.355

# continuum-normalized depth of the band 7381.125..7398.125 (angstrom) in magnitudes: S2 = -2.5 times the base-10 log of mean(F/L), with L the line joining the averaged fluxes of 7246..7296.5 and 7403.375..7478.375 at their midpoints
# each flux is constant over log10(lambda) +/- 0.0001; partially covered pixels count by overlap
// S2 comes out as 0.01 mag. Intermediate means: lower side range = 7.6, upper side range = 7.4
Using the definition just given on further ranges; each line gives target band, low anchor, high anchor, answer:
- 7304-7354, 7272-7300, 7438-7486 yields -0.01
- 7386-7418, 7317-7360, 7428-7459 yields 0.02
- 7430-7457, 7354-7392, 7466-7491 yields 0.01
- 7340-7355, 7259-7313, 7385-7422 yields -0.02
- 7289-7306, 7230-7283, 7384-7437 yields 0.01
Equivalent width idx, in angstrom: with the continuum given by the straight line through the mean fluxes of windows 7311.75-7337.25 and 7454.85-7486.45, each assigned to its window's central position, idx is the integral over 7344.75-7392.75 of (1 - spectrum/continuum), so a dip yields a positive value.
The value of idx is 0.6 angstrom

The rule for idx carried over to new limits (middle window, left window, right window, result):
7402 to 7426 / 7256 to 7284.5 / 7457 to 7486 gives 0.97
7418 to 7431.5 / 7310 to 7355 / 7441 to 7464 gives 0.12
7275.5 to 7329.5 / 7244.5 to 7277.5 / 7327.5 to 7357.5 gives 0.65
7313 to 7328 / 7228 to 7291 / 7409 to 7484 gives -0.06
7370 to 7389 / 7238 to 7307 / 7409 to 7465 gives -0.07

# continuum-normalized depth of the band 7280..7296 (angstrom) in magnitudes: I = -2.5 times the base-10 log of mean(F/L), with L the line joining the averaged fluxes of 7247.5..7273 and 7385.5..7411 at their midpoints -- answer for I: 0.02 mag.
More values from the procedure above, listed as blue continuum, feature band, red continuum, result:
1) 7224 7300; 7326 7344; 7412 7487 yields -0.01 mag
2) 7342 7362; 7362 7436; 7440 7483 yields 0.01 mag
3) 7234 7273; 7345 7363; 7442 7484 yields 0.01 mag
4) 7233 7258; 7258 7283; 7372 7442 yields -0.01 mag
